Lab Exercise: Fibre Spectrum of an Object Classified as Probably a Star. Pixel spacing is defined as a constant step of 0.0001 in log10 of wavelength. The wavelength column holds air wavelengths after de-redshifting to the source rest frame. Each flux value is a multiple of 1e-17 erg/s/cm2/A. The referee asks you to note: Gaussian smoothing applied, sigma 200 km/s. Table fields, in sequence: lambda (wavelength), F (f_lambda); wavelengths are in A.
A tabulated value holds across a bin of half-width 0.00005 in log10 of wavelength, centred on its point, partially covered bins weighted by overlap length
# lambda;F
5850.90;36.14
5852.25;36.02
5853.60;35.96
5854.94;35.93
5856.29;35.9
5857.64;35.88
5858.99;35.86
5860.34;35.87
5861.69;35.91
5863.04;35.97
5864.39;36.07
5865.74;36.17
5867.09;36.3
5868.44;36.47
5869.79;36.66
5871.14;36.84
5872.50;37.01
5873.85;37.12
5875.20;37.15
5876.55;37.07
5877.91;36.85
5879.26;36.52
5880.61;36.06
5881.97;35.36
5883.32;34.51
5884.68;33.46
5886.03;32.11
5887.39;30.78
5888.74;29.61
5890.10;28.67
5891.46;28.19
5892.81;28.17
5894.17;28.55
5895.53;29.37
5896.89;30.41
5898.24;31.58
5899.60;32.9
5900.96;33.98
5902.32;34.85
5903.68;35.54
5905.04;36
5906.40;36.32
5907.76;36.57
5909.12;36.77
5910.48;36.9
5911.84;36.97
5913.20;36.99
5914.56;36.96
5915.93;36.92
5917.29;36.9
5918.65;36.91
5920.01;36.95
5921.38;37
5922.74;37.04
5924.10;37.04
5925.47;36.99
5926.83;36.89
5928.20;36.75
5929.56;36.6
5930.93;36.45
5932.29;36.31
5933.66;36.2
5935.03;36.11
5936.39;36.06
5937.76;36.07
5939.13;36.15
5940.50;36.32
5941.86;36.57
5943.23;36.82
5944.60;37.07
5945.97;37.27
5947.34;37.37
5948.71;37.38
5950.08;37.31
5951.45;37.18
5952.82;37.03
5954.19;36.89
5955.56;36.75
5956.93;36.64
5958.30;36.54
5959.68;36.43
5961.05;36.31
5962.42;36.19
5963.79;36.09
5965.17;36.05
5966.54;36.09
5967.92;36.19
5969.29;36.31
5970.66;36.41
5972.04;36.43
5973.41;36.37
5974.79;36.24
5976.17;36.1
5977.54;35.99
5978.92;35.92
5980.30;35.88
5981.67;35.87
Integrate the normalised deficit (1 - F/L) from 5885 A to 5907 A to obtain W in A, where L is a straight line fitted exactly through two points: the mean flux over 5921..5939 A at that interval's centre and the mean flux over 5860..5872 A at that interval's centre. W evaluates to 2.84 A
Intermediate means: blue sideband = 36.3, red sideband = 36.6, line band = 31.7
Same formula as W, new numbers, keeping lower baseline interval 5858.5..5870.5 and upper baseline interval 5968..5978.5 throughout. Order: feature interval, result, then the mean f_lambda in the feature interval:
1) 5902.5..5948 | -0.5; 36.6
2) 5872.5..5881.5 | -0.2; 36.8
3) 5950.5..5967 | -0.1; 36.5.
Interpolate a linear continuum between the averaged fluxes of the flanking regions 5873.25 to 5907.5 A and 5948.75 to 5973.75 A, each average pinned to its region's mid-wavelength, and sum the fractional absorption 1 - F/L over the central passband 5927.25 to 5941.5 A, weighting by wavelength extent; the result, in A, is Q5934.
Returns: -0.4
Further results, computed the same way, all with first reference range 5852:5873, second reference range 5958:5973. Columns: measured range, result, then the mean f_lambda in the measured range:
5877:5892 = 1.3 A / 33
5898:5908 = 0.4 A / 34.8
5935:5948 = -0.1 A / 36.6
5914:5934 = -0.3 A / 36.8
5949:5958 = -0.2 A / 37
